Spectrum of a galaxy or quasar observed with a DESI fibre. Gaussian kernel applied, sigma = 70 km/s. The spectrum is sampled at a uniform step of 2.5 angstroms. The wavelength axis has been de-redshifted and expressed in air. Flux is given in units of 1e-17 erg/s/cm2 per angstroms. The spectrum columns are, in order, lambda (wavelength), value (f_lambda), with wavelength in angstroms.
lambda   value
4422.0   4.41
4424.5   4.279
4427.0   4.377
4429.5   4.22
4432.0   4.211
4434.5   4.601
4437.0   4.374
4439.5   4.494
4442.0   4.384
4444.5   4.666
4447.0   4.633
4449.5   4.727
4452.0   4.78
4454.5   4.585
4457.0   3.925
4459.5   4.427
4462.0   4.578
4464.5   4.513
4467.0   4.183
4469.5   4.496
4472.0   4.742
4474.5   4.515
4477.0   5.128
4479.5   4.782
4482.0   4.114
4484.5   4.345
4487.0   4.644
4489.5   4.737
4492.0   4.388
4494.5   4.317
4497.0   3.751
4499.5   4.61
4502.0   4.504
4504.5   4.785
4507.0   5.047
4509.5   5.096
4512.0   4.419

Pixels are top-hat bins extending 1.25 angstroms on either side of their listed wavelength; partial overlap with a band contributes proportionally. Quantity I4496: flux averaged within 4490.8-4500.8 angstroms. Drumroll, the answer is 4.27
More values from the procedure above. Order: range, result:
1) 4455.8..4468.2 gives 4.33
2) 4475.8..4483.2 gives 4.68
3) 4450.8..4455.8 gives 4.67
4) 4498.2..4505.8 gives 4.63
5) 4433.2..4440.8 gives 4.49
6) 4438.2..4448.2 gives 4.54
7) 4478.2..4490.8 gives 4.53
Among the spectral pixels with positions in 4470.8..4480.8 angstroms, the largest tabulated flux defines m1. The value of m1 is 5.128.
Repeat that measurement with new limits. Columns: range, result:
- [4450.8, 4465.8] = 4.78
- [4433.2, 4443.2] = 4.601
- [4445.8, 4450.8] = 4.727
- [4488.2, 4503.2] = 4.737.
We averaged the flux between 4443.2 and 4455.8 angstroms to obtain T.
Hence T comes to 4.67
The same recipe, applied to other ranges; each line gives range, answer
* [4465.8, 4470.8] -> 4.35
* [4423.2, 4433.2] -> 4.27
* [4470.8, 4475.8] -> 4.63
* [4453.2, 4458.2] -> 4.26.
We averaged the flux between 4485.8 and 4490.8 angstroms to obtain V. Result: 4.69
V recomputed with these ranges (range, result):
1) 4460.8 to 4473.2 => 4.5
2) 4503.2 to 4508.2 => 4.91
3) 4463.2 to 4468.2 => 4.35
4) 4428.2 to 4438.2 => 4.35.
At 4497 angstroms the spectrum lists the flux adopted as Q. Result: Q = 3.751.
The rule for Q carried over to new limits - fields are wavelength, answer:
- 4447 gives 4.633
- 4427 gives 4.377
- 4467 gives 4.183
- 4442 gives 4.384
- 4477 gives 5.128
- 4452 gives 4.78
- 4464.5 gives 4.513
